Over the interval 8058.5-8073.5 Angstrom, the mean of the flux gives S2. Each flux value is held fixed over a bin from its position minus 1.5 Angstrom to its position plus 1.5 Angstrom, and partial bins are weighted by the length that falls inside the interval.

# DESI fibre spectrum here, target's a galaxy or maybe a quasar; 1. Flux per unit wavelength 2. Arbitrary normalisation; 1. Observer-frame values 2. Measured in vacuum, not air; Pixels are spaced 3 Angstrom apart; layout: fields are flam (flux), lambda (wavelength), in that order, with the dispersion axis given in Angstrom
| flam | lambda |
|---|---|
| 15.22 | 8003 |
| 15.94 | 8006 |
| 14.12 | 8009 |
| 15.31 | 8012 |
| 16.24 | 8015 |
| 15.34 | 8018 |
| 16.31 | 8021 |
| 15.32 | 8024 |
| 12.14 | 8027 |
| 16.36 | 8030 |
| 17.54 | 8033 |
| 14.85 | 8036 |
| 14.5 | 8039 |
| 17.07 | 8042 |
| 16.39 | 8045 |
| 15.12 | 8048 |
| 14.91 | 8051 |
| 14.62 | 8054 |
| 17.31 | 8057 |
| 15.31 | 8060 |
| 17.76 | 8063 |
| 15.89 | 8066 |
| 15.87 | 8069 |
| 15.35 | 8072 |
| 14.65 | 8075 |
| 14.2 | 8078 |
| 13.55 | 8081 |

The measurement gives 16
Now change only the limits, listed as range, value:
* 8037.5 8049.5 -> 15.8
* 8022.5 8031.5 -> 14.6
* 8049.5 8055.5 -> 14.8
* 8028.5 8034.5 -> 16.9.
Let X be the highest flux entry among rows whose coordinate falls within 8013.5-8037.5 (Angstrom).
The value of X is 17.54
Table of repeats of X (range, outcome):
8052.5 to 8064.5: 17.76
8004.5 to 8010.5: 15.94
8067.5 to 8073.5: 15.87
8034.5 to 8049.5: 17.07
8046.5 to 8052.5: 15.12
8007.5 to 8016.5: 16.24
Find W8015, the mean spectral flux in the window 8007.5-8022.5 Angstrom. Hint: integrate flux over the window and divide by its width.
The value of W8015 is 15.5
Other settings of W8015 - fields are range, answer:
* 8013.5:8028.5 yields 15.1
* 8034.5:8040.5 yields 14.7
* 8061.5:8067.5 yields 16.8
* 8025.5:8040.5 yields 15.1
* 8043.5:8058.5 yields 15.7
